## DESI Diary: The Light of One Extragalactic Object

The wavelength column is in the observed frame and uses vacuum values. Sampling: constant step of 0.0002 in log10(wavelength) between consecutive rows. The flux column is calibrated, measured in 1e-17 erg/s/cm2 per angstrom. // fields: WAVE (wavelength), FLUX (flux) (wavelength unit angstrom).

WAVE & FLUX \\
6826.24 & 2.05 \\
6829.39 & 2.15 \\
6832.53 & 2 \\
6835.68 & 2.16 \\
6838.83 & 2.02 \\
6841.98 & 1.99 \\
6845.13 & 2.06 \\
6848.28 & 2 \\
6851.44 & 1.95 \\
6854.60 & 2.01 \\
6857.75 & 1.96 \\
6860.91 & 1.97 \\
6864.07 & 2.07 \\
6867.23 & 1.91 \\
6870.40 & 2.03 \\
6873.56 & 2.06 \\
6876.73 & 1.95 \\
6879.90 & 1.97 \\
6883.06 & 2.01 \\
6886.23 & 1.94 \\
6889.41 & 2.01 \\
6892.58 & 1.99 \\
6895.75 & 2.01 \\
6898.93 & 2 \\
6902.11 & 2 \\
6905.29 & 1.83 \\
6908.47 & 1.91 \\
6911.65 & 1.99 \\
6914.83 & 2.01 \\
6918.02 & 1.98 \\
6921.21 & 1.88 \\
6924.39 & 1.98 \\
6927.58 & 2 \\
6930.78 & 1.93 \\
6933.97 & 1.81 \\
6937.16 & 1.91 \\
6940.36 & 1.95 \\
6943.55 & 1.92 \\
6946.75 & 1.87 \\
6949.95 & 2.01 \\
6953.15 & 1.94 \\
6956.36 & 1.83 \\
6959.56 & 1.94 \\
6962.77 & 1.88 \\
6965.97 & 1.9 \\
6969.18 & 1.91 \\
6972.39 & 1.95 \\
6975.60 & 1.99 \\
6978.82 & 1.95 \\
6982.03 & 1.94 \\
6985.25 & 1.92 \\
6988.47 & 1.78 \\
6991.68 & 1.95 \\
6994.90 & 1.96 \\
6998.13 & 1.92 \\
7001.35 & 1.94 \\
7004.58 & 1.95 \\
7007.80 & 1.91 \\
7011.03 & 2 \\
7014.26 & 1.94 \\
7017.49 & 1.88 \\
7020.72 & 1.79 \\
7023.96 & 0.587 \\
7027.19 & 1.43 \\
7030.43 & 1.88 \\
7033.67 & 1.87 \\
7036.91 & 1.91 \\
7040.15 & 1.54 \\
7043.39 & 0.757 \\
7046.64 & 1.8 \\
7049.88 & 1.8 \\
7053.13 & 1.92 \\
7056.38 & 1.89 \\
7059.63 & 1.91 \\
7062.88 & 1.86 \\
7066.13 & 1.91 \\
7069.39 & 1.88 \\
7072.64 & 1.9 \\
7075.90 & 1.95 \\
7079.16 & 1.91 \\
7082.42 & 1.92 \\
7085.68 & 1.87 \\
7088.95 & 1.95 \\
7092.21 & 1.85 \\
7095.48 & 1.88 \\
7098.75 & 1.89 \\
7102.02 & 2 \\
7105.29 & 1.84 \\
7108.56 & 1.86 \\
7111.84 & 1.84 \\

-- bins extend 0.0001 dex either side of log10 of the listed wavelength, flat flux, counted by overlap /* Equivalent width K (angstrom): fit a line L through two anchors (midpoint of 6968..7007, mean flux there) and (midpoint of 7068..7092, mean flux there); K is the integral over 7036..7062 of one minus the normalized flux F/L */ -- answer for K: 3.06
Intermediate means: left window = 1.93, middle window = 1.69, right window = 1.91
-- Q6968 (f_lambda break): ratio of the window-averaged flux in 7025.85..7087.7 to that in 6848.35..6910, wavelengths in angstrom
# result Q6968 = 0.9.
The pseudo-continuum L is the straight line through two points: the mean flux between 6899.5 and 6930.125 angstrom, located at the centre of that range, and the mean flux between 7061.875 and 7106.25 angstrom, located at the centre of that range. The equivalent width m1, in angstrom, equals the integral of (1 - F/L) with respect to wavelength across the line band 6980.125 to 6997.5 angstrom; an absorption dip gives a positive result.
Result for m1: 0.18 angstrom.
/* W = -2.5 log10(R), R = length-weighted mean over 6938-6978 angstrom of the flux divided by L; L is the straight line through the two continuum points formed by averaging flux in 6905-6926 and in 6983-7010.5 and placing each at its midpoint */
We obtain 0.00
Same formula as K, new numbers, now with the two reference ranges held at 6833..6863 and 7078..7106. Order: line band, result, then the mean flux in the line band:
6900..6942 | 0.9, 1.94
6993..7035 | 3.6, 1.77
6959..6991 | 0.7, 1.92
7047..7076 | 0.5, 1.88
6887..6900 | 0.0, 2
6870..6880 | 0.0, 2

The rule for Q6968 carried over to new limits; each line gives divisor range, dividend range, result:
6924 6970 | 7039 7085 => 0.93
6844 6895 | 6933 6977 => 0.96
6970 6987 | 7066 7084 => 0.98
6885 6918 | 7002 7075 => 0.89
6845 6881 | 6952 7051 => 0.90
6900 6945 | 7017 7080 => 0.88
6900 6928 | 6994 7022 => 0.98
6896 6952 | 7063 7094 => 0.98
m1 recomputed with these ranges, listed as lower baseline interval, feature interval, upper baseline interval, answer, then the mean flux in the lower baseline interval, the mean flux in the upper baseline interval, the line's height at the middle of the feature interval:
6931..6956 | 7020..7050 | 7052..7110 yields 6.1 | 1.91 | 1.9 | 1.9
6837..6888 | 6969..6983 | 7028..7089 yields -0.5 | 1.99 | 1.8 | 1.88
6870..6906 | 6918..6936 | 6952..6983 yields 0.3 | 1.99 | 1.92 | 1.95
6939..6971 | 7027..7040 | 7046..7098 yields 0.8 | 1.92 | 1.89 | 1.9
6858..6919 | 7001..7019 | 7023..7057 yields -2.9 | 1.98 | 1.59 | 1.67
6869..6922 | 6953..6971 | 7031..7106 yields 0.2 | 1.98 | 1.83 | 1.92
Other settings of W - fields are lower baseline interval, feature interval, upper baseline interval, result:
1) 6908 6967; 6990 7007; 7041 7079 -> -0.050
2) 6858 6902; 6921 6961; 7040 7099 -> 0.008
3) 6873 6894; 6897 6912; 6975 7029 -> 0.007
